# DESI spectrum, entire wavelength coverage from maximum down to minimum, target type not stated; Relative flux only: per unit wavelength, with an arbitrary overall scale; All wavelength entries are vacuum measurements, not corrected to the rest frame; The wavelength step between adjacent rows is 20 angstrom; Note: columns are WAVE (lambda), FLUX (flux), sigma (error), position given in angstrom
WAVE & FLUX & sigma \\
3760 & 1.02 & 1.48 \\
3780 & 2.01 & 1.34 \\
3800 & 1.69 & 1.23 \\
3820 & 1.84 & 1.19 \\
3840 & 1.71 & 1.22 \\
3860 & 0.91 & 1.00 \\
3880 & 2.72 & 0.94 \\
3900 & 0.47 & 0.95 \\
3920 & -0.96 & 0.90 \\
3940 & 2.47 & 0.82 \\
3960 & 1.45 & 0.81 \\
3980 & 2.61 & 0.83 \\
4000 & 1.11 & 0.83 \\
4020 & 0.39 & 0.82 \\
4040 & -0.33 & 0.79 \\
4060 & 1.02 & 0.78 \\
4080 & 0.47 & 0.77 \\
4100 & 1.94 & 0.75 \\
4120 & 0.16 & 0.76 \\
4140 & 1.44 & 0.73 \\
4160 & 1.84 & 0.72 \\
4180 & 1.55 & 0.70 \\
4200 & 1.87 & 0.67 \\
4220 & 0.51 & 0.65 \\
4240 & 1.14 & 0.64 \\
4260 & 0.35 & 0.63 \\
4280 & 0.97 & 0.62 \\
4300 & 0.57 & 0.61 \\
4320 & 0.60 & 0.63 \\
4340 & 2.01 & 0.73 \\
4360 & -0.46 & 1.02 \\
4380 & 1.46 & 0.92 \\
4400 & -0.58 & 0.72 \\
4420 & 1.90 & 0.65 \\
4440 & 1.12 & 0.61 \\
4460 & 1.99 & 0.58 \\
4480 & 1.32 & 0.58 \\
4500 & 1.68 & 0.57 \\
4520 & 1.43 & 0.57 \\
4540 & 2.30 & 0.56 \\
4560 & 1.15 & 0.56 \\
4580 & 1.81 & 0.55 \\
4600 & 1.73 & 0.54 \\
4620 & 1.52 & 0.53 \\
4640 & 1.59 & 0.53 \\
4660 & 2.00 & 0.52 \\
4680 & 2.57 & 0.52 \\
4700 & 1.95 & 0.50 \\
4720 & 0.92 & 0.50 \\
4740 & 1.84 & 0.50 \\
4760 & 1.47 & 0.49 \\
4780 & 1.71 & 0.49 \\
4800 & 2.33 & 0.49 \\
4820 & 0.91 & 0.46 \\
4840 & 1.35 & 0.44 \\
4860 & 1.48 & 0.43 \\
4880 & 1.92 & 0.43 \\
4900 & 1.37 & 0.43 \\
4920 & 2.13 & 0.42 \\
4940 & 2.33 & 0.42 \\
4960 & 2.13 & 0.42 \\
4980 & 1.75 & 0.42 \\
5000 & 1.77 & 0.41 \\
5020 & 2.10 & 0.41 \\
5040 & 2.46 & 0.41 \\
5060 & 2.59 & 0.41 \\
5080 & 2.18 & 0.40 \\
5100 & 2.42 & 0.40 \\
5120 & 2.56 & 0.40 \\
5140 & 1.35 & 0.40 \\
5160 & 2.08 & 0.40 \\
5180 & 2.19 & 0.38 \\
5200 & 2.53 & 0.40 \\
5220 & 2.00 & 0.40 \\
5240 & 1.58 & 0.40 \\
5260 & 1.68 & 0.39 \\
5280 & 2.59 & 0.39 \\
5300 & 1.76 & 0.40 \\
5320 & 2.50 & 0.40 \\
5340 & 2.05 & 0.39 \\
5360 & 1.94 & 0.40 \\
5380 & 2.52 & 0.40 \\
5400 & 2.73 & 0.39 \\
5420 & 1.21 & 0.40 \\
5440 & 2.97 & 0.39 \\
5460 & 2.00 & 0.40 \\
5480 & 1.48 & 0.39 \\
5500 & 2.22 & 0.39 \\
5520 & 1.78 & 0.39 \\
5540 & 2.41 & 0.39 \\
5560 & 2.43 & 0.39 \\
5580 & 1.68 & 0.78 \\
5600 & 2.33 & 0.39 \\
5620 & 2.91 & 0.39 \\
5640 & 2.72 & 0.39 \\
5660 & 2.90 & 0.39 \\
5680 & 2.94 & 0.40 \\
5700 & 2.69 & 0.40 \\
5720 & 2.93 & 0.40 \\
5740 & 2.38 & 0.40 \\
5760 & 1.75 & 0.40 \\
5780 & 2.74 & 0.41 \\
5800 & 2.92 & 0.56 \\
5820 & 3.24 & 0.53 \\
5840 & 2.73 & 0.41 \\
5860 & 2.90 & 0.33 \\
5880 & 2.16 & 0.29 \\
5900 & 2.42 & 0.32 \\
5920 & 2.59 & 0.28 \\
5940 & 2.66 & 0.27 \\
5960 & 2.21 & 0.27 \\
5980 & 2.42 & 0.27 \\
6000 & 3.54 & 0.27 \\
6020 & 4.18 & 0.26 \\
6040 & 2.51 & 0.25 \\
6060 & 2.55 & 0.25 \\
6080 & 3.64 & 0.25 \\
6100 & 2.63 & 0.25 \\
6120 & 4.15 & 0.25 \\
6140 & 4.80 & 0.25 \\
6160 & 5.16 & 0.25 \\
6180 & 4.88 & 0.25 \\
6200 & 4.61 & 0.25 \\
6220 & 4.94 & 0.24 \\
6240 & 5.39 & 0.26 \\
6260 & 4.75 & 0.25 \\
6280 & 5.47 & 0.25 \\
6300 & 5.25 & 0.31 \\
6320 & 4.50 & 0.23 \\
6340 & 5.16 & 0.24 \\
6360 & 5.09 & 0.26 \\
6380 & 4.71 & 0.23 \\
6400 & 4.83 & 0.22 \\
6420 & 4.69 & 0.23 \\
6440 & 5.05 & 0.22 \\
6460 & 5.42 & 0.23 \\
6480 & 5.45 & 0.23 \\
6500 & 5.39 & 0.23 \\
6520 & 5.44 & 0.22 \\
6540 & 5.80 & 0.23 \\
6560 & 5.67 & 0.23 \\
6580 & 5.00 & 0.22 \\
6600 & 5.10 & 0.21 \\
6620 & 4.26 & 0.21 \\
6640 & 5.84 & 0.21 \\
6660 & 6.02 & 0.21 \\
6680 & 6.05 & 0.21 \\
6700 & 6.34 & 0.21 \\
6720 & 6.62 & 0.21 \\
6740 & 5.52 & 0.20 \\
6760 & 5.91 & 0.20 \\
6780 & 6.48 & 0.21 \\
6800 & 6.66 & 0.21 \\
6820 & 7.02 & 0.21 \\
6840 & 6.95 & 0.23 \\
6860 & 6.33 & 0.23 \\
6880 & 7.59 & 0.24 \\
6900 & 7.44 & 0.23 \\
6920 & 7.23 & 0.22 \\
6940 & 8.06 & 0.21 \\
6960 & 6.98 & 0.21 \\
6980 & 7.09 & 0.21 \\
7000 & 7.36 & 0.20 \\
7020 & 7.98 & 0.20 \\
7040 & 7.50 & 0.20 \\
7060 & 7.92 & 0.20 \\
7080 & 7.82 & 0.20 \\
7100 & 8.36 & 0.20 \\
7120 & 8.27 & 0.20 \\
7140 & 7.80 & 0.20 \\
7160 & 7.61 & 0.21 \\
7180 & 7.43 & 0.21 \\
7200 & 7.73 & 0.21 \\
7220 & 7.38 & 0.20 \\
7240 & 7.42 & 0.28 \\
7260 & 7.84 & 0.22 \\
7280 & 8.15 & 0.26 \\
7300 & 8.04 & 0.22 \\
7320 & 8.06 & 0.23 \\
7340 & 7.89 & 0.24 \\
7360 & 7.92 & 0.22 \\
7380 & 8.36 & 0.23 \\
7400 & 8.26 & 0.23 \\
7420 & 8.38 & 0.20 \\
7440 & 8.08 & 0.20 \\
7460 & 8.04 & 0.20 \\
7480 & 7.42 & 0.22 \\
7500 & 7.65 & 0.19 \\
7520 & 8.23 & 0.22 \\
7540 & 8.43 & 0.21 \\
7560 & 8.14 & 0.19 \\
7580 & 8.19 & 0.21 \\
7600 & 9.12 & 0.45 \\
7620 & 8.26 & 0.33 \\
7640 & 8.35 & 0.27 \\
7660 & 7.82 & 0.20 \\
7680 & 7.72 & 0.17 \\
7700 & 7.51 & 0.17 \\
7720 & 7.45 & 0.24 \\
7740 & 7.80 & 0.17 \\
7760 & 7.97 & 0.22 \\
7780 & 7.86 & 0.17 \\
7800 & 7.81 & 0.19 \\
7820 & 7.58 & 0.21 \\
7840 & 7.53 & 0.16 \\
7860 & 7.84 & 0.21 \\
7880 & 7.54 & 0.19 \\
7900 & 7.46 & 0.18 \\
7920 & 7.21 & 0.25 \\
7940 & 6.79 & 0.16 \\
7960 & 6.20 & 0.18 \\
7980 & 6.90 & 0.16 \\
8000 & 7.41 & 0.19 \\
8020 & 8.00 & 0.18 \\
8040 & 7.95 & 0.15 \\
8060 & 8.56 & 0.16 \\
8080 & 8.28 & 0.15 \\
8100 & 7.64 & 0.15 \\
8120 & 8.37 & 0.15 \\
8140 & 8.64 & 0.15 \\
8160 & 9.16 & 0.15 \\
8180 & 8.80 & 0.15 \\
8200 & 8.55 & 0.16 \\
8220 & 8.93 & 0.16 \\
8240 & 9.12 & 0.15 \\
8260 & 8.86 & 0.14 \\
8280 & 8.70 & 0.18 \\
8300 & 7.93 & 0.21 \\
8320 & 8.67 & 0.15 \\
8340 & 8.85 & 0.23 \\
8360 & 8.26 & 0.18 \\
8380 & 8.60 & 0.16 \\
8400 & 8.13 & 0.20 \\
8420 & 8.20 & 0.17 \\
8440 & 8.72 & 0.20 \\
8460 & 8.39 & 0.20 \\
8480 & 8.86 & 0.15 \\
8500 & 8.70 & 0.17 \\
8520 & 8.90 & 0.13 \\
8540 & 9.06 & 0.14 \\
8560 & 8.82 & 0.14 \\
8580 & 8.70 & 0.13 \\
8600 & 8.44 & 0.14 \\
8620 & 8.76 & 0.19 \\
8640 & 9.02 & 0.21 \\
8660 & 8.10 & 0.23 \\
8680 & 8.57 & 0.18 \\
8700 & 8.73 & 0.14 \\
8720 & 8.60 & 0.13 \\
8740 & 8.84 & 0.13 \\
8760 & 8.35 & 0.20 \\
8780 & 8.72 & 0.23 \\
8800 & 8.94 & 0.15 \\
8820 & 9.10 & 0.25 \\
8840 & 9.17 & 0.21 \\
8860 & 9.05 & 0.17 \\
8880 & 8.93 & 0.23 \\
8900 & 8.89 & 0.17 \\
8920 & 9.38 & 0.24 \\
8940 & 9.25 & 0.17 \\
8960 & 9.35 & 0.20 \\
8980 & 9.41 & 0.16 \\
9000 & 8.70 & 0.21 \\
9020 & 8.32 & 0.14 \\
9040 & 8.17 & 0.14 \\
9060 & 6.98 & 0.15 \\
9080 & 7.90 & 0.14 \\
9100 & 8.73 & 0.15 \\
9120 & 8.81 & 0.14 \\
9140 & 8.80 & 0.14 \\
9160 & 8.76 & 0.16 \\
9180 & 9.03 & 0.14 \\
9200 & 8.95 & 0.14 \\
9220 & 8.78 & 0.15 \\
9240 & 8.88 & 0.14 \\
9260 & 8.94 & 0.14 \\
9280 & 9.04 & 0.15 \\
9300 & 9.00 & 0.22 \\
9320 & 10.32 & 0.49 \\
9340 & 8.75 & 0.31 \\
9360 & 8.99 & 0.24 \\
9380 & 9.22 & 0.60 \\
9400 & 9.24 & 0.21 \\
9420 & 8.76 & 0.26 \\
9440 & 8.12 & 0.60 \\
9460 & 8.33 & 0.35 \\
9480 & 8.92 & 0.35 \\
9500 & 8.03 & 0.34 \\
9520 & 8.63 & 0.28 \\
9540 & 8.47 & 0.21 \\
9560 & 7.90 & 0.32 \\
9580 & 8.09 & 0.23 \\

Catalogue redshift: 0.537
